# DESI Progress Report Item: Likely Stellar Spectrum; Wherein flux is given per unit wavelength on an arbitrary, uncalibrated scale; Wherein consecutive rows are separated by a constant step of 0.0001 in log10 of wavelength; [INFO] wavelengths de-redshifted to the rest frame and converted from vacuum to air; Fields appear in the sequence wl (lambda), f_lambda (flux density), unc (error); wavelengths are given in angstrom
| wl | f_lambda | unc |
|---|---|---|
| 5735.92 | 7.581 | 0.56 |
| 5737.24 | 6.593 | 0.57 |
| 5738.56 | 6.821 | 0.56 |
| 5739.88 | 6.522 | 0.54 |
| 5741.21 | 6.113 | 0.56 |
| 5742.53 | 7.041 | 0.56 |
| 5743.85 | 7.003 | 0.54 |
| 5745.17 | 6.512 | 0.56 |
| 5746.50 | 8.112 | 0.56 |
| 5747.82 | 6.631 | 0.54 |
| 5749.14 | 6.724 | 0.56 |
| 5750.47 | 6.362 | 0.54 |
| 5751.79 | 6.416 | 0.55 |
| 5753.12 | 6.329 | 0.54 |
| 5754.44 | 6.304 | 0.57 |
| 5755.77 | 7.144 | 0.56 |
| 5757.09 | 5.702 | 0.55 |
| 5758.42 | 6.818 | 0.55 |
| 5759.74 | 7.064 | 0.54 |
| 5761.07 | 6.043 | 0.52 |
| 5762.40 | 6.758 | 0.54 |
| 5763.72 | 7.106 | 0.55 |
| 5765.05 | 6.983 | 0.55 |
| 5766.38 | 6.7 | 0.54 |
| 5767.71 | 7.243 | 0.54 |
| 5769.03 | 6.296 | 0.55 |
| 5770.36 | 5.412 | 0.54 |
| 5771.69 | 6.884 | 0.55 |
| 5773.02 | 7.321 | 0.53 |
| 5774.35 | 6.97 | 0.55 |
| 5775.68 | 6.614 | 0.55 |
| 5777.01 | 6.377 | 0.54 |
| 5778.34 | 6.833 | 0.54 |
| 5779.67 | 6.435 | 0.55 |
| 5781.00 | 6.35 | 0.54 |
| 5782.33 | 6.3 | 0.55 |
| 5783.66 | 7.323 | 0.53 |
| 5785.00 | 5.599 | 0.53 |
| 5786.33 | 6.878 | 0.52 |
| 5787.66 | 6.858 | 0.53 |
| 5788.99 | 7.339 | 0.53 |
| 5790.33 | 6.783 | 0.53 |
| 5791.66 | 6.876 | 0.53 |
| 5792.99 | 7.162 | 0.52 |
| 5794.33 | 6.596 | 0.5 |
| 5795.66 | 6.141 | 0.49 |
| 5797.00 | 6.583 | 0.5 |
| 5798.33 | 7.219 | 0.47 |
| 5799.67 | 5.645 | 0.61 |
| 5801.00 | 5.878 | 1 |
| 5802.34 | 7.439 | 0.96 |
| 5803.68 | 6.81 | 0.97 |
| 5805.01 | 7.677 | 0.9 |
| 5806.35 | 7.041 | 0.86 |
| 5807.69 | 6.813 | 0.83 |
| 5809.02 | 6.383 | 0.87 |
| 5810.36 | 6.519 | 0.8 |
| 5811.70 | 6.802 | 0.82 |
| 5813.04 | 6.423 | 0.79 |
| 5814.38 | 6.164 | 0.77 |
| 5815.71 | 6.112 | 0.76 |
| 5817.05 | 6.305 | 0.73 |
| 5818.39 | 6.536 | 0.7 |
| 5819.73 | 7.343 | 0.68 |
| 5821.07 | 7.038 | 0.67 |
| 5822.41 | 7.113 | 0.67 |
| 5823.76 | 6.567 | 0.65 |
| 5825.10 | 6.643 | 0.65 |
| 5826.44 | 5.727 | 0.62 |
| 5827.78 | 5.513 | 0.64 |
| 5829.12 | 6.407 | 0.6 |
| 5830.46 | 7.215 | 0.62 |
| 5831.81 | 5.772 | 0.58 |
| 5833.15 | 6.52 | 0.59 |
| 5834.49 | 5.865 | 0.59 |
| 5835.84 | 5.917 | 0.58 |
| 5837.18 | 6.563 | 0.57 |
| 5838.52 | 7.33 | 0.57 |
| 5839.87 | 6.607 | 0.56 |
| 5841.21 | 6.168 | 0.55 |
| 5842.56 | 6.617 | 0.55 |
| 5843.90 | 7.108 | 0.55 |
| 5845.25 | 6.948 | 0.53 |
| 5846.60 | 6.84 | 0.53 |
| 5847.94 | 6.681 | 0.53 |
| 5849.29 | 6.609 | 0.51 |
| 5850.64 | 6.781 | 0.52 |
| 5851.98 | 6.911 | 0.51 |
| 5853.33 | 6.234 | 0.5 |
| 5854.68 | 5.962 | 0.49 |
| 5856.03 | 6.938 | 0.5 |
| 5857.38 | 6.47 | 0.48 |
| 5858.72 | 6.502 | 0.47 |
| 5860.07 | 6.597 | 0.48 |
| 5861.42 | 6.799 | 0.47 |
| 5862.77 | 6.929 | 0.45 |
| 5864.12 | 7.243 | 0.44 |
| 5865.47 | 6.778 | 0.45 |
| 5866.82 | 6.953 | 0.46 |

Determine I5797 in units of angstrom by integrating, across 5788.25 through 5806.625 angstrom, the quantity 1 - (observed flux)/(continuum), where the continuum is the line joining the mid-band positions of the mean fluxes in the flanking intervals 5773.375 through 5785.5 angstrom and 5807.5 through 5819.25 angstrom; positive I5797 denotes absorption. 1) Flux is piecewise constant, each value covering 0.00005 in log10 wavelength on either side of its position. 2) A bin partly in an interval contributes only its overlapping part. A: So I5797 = -0.8 angstrom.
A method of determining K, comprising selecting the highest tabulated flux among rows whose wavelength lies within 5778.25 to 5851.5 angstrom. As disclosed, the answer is 7.677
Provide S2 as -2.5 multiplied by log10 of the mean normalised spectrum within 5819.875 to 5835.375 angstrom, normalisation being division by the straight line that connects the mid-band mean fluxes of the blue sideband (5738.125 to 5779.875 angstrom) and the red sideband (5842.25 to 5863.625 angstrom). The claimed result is 0.04 mag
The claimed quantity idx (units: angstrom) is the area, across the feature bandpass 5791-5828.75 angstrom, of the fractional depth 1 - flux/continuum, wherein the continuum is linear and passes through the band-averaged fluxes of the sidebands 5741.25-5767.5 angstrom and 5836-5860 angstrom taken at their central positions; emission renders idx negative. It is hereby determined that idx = 0.4 angstrom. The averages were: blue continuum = 6.72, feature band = 6.61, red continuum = 6.65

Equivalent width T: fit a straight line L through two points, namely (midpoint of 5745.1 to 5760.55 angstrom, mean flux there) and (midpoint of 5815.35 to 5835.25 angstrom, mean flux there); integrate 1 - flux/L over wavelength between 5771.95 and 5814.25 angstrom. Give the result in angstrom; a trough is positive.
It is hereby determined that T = -1.0 angstrom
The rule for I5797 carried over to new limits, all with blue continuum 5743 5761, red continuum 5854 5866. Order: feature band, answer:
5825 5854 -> 0.84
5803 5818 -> 0.11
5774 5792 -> 0.04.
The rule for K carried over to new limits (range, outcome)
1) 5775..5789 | 7.339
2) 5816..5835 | 7.343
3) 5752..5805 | 7.439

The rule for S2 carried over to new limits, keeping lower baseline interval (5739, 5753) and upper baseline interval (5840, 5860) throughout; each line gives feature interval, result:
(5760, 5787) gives 0.01 mag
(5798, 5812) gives -0.01 mag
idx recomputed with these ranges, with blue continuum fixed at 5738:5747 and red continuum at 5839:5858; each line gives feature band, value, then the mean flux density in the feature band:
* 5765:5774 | 0.15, 6.68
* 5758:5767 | 0.04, 6.78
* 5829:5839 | 0.35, 6.44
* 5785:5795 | -0.12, 6.84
